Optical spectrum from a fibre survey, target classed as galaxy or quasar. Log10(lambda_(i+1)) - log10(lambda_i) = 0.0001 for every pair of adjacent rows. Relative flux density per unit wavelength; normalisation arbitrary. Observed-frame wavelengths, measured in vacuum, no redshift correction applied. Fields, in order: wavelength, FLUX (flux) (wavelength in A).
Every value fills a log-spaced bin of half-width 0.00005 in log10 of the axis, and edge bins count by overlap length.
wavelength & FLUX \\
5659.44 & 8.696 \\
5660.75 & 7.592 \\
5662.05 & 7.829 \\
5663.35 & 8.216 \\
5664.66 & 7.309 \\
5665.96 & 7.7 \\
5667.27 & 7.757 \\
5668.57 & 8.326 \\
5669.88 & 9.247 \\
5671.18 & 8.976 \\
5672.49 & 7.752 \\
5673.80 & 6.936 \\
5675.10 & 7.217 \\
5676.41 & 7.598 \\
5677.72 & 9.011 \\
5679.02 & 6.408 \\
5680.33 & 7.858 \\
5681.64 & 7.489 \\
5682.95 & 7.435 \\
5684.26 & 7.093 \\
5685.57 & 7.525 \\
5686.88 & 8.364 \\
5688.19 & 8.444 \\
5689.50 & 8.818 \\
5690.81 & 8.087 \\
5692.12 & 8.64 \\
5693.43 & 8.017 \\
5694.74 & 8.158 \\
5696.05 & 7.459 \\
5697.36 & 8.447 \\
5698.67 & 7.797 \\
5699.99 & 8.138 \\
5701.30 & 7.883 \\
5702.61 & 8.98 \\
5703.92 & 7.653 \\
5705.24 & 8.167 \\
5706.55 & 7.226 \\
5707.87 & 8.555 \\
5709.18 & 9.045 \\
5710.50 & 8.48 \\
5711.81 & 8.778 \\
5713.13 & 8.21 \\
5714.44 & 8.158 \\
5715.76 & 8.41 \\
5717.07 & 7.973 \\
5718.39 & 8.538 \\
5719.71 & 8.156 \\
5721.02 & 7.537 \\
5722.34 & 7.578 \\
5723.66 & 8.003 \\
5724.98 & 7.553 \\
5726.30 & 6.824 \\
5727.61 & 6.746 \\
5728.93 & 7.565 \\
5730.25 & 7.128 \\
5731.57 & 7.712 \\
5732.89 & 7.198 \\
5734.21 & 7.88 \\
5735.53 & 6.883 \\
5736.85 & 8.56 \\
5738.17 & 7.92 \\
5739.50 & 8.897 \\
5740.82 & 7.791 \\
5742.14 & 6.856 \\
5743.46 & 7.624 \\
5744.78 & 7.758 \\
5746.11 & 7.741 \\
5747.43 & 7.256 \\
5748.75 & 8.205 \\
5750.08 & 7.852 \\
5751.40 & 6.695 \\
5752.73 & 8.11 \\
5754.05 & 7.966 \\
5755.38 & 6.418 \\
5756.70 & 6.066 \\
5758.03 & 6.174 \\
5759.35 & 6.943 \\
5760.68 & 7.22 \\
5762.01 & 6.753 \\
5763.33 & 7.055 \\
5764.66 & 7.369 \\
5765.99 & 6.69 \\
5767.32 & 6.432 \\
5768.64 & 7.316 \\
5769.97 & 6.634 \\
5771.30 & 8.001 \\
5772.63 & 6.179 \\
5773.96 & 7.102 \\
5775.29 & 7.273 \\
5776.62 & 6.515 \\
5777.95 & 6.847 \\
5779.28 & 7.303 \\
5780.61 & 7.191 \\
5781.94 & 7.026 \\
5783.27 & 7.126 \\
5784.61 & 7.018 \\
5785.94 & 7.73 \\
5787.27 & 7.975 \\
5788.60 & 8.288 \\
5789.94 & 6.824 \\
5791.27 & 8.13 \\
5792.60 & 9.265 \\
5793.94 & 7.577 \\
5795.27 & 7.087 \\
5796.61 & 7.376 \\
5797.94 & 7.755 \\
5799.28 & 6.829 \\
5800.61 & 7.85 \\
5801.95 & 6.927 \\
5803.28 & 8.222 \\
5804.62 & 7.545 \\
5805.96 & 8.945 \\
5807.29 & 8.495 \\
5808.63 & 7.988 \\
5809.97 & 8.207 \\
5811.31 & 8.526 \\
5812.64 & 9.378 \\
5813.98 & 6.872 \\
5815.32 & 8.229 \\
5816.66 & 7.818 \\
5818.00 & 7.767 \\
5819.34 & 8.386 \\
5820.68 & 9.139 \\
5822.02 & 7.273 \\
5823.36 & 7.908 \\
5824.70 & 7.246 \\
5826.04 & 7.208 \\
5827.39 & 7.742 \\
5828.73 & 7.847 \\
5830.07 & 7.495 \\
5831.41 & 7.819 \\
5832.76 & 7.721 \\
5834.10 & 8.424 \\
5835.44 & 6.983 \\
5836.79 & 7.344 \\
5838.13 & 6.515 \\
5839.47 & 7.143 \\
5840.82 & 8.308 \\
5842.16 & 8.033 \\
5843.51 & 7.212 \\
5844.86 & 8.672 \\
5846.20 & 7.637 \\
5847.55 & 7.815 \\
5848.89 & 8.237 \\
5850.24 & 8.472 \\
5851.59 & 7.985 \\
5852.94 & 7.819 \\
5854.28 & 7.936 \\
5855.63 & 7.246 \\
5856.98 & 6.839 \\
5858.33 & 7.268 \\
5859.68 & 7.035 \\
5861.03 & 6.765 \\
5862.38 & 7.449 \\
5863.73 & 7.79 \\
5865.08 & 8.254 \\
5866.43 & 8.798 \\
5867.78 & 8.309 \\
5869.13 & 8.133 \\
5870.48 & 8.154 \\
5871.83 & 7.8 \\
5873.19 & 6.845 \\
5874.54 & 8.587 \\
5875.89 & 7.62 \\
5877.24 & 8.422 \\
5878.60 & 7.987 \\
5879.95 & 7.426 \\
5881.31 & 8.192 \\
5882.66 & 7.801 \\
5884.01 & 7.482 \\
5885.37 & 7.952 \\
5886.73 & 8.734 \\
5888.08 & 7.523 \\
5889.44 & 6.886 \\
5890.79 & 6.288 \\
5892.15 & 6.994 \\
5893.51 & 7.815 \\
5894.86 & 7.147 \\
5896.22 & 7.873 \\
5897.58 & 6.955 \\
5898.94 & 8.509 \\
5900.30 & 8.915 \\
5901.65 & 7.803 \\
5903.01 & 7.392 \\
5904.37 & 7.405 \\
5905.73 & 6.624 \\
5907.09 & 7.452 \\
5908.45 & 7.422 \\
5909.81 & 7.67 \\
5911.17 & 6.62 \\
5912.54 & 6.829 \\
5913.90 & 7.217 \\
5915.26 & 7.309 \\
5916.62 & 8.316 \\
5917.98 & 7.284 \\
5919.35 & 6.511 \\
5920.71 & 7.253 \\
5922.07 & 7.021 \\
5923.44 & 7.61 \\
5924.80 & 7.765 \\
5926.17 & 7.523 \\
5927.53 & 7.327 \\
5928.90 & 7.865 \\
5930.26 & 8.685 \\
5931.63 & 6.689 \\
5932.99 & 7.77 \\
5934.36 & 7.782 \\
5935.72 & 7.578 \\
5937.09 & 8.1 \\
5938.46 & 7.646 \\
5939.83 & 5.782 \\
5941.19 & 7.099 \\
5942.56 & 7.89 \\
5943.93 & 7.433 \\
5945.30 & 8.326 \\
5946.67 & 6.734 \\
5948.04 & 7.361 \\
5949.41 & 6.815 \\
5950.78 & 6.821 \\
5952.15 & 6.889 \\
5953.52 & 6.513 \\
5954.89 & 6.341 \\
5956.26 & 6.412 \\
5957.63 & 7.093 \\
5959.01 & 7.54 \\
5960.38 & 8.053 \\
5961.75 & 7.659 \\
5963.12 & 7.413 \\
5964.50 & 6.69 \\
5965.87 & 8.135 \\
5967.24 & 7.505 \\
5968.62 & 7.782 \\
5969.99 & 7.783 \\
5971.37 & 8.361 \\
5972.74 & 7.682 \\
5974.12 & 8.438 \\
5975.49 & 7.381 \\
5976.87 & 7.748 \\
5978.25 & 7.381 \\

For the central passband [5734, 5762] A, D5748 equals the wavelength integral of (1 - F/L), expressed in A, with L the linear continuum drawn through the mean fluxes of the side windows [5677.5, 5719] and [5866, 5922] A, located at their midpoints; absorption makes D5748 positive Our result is 1.8 A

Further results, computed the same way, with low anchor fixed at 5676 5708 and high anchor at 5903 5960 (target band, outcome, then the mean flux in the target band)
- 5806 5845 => -1.4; 7.86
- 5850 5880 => -1.2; 7.78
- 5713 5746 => 0.5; 7.73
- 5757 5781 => 2.5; 6.93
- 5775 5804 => 0.8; 7.46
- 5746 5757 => 0.6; 7.39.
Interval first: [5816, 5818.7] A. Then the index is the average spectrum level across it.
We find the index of 7.8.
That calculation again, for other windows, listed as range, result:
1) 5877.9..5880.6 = 7.71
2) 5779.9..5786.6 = 7.22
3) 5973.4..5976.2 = 7.9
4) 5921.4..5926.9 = 7.48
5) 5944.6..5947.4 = 7.52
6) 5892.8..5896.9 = 7.61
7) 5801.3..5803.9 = 7.58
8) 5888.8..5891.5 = 6.59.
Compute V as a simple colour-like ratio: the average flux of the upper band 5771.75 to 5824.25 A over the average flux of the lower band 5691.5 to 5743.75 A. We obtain 0.97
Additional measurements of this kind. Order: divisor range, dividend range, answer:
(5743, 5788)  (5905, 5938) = 1.04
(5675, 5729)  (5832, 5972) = 0.95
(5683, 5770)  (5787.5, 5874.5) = 1.01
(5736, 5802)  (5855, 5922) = 1.03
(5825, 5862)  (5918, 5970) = 0.97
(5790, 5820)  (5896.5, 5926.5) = 0.94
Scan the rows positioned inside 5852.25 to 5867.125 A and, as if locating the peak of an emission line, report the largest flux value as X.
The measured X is 8.798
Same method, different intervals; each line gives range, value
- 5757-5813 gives 9.378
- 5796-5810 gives 8.945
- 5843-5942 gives 8.915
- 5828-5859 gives 8.672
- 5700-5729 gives 9.045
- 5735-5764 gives 8.897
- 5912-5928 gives 8.316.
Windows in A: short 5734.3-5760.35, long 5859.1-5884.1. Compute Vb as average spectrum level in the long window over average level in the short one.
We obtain 1.05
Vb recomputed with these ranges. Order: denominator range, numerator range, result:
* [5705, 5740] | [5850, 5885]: 0.98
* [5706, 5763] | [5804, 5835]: 1.05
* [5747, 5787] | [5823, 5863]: 1.07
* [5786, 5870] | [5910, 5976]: 0.95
